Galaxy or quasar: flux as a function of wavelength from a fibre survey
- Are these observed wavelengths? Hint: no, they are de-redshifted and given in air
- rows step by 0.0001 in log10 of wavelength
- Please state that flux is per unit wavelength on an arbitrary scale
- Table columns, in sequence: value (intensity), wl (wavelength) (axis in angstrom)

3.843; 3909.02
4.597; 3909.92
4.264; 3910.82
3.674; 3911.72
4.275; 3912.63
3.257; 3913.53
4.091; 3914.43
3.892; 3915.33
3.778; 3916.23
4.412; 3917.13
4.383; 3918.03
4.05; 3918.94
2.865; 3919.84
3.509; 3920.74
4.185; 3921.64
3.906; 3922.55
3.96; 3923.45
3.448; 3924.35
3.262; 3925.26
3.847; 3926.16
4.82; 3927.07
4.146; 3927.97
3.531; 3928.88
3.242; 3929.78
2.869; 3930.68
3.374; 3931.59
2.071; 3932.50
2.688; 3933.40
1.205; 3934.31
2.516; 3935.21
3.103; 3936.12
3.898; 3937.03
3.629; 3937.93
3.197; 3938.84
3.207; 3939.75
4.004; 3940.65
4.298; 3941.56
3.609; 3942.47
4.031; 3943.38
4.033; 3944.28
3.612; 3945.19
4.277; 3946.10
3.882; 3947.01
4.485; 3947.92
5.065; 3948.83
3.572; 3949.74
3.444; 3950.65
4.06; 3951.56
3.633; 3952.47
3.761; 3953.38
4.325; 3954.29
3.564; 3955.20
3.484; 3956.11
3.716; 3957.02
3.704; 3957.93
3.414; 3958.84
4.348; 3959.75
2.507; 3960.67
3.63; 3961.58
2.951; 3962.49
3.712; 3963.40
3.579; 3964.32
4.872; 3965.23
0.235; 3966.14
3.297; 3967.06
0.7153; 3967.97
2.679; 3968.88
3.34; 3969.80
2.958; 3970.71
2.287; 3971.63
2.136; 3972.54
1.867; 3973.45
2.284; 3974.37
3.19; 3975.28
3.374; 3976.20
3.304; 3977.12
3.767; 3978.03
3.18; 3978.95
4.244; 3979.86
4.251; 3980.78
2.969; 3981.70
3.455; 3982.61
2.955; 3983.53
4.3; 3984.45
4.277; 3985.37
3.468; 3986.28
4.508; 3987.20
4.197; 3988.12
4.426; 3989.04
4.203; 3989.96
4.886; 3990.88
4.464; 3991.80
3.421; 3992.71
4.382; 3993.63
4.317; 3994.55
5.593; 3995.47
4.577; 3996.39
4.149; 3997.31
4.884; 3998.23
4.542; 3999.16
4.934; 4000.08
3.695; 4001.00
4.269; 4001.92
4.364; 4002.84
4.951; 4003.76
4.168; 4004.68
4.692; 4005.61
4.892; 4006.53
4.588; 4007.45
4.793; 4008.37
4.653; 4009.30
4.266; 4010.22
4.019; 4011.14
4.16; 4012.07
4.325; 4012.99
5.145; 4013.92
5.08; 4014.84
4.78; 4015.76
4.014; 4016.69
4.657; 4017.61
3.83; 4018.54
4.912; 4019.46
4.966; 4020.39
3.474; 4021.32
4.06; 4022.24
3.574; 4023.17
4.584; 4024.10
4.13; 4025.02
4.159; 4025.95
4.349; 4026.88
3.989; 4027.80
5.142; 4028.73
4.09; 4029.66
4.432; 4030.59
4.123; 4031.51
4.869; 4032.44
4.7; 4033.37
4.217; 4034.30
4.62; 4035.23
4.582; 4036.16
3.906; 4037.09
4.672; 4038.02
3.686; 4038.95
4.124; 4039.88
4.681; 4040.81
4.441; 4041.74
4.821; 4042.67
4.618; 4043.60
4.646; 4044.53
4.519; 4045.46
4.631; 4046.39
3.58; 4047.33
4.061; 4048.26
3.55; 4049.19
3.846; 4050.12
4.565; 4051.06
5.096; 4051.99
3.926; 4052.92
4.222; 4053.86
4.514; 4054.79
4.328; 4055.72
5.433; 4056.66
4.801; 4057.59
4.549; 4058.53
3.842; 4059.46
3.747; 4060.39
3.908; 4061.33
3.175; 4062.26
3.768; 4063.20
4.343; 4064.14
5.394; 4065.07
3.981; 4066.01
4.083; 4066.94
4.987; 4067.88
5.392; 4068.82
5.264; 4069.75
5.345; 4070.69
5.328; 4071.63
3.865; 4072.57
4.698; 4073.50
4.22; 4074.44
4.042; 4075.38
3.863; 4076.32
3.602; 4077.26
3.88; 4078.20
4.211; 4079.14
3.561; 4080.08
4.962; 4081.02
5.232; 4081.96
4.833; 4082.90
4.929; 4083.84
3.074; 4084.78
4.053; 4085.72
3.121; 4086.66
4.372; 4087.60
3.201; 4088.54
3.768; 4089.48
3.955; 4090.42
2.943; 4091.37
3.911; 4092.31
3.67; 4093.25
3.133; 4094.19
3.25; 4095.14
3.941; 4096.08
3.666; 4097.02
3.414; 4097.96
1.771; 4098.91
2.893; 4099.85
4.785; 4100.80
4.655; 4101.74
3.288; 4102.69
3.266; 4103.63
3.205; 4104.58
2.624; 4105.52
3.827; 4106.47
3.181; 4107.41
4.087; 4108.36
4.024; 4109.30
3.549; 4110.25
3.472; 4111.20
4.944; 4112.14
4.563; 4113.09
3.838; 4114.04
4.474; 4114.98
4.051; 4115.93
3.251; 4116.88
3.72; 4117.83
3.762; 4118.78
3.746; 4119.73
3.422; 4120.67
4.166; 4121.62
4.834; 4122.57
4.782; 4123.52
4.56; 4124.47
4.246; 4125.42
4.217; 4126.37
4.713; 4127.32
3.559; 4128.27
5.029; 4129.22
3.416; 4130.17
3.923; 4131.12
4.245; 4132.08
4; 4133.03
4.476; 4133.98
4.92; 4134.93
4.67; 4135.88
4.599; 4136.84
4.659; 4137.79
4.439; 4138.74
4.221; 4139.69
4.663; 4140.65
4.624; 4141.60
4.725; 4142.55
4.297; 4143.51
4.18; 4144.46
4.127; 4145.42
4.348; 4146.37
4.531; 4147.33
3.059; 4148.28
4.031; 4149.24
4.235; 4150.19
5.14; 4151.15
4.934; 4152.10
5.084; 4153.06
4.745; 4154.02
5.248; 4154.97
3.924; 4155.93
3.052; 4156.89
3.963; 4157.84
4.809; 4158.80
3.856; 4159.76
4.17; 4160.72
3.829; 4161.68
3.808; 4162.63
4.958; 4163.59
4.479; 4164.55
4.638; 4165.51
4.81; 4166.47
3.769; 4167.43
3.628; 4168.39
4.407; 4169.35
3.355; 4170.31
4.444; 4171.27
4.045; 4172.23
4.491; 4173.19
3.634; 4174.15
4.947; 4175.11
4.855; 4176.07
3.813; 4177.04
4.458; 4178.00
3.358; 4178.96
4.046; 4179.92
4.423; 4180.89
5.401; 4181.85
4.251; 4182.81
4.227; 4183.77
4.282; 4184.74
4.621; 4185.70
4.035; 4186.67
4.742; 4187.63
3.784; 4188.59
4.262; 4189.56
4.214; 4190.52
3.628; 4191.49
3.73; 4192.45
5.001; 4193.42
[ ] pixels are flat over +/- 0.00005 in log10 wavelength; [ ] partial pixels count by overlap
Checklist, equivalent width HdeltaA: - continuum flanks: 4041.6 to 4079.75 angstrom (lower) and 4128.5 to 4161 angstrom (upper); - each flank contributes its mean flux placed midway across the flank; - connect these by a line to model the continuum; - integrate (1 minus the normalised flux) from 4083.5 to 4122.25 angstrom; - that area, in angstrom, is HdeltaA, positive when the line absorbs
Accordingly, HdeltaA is 6.0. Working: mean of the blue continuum 4.36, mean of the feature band 3.68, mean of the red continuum 4.36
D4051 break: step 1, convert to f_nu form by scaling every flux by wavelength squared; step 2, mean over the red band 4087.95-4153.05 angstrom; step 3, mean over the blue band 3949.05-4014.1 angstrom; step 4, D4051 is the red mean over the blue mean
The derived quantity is 1.13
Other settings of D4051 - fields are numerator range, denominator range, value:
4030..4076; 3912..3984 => 1.35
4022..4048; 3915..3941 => 1.32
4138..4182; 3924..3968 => 1.37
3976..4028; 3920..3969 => 1.26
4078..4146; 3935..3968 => 1.21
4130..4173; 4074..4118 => 1.17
